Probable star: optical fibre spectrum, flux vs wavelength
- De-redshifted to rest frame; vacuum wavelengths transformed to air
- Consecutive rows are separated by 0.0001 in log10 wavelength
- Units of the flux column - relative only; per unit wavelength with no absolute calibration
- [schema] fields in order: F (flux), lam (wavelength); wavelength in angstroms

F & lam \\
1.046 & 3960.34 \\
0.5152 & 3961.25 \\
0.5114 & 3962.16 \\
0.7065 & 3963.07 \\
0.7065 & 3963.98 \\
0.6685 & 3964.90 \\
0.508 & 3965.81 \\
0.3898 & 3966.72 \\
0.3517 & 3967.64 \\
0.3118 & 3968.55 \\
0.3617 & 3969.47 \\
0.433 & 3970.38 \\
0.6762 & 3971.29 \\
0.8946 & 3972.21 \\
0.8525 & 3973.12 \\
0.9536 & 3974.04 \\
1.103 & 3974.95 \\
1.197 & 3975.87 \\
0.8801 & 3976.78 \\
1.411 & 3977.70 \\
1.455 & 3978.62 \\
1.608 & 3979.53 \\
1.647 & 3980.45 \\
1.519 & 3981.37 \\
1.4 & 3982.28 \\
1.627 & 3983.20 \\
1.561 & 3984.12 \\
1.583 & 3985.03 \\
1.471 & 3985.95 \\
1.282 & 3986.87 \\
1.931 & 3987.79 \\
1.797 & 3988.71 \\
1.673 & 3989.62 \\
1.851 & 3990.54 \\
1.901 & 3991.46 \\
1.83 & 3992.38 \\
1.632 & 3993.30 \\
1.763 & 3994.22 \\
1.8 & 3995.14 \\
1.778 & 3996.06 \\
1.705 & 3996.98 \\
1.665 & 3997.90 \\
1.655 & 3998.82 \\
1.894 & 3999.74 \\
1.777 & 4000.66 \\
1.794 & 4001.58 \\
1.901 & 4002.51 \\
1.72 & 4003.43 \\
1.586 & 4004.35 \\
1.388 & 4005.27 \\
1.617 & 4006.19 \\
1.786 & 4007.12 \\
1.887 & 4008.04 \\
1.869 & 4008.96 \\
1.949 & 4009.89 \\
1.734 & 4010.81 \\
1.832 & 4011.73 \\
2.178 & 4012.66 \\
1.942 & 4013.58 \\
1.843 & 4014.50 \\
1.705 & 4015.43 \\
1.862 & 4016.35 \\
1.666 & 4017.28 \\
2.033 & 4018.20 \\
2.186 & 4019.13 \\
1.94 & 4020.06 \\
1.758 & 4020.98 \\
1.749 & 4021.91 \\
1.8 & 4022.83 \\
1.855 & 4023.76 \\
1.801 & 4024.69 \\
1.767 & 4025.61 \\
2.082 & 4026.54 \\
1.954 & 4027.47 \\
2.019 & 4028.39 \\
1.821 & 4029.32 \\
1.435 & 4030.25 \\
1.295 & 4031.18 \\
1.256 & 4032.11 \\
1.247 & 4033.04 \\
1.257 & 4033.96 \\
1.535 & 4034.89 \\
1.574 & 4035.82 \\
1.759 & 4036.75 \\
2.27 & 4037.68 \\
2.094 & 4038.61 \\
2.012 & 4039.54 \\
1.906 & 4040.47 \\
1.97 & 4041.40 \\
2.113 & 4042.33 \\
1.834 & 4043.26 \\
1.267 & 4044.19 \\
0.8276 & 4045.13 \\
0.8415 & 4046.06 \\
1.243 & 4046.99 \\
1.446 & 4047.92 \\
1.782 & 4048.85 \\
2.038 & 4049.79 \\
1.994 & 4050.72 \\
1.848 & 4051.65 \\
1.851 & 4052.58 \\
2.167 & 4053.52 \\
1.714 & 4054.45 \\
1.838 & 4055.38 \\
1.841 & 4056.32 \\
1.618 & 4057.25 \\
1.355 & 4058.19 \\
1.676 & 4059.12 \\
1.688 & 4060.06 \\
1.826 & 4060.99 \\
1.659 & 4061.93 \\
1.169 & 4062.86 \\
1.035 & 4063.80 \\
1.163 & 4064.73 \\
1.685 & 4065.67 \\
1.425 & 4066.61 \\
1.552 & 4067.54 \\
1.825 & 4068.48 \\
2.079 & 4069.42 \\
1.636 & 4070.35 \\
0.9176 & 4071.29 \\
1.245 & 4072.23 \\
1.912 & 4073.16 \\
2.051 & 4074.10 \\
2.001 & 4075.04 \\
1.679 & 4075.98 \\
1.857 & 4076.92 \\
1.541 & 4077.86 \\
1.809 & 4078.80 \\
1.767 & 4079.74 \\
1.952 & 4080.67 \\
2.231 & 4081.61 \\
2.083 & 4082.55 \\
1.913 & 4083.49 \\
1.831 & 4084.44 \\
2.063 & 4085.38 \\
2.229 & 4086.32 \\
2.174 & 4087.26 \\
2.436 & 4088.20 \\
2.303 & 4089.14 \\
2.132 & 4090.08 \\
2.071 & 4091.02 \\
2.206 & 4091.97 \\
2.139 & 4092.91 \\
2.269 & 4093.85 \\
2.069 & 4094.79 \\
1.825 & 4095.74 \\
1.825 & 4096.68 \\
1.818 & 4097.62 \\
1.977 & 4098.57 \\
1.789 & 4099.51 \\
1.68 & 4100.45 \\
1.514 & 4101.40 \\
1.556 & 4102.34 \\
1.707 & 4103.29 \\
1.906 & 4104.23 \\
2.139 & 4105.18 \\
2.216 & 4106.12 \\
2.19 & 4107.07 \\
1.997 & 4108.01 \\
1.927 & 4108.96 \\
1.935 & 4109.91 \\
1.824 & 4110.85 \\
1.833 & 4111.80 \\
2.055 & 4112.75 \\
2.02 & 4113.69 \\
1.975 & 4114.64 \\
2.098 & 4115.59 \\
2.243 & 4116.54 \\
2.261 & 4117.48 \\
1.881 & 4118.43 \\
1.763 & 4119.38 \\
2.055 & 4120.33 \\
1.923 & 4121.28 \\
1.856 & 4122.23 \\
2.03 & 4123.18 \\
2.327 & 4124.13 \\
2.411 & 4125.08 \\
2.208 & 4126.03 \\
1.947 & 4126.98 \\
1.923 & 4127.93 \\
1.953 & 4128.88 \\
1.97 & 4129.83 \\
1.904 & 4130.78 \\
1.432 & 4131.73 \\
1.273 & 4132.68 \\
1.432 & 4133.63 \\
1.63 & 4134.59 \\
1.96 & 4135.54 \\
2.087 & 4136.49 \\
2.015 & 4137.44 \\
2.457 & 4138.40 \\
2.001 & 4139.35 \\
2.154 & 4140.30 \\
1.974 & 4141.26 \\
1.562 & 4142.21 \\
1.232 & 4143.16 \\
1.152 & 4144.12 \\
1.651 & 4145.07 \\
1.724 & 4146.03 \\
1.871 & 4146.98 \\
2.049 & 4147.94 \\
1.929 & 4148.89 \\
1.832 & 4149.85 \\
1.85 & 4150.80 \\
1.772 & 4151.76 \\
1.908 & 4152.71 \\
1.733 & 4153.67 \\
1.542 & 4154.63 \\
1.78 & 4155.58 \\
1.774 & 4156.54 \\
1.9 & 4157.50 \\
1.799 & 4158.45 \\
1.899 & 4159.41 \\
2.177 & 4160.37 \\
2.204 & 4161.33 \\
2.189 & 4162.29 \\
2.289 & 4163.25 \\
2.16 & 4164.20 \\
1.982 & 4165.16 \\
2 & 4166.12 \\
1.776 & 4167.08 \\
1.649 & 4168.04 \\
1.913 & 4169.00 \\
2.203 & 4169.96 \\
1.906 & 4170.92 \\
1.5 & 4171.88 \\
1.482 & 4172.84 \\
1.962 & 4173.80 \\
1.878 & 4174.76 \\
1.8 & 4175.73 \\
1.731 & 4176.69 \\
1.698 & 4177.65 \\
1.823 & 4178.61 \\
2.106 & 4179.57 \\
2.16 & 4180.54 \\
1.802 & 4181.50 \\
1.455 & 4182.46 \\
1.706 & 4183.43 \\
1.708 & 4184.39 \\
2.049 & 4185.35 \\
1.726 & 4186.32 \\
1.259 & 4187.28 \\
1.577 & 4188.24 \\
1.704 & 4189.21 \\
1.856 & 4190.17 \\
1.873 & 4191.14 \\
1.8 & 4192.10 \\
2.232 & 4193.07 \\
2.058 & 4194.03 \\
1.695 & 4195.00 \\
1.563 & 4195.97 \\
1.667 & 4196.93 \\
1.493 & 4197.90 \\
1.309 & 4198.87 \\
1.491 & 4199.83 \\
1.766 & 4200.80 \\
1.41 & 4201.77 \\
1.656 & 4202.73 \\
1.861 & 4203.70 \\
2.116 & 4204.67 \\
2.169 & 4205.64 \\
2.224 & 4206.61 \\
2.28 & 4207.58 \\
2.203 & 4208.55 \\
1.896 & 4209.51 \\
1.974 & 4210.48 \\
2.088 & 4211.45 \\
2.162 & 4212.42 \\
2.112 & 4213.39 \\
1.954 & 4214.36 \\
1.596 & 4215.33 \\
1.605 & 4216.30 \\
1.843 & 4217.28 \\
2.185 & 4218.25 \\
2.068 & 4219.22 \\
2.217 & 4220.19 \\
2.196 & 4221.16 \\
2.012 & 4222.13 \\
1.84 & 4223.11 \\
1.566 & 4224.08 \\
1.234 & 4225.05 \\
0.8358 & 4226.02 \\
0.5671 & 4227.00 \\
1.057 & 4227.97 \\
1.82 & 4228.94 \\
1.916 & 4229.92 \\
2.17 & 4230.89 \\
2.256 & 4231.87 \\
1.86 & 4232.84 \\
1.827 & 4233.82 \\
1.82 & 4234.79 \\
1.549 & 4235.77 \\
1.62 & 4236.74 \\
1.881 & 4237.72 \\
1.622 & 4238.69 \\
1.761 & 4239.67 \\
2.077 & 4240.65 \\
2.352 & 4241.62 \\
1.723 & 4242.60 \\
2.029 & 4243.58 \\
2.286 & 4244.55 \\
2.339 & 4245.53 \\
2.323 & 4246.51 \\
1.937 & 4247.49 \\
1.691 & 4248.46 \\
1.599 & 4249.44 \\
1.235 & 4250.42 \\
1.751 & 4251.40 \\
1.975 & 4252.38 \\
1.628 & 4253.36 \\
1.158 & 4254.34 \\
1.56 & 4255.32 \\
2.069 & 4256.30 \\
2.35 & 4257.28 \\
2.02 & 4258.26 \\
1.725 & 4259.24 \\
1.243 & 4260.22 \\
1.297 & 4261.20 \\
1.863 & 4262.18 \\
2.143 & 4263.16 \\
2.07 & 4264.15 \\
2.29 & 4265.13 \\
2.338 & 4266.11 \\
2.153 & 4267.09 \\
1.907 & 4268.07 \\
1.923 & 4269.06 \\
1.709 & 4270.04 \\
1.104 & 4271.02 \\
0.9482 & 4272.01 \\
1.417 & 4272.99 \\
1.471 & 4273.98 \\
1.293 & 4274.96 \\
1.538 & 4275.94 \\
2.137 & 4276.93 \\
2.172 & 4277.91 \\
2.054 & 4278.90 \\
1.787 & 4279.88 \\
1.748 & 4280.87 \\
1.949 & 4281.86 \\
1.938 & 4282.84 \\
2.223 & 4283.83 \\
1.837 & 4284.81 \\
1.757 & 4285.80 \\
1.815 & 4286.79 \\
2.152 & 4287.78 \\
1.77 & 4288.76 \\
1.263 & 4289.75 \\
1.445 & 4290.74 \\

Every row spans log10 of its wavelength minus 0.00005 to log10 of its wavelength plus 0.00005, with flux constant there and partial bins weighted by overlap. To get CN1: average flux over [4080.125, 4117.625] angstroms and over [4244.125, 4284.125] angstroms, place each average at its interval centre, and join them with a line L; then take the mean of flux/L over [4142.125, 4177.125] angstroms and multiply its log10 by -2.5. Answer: 0.06 mag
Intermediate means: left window 2.01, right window 1.81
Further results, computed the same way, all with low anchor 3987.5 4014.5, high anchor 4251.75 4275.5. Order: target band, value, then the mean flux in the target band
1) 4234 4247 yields -0.12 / 1.95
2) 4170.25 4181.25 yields -0.05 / 1.83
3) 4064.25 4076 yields 0.09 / 1.63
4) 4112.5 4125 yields -0.16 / 2.05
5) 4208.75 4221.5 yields -0.15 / 2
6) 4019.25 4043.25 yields 0.00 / 1.78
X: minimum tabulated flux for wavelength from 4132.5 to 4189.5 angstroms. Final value 1.152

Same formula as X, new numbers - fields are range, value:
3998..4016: 1.388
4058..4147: 0.9176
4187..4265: 0.5671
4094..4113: 1.514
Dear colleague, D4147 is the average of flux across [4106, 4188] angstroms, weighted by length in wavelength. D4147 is 1.89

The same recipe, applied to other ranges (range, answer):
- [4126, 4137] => 1.8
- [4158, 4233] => 1.83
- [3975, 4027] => 1.72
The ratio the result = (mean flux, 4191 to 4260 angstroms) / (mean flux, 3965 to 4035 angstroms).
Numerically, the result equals 1.19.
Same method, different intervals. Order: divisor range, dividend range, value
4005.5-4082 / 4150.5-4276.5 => 1.05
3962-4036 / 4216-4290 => 1.20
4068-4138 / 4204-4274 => 0.95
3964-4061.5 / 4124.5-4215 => 1.17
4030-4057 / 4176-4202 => 1.04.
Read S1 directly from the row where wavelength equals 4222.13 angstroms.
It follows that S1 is 2.012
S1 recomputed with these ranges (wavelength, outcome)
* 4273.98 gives 1.471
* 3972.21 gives 0.8946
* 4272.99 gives 1.417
